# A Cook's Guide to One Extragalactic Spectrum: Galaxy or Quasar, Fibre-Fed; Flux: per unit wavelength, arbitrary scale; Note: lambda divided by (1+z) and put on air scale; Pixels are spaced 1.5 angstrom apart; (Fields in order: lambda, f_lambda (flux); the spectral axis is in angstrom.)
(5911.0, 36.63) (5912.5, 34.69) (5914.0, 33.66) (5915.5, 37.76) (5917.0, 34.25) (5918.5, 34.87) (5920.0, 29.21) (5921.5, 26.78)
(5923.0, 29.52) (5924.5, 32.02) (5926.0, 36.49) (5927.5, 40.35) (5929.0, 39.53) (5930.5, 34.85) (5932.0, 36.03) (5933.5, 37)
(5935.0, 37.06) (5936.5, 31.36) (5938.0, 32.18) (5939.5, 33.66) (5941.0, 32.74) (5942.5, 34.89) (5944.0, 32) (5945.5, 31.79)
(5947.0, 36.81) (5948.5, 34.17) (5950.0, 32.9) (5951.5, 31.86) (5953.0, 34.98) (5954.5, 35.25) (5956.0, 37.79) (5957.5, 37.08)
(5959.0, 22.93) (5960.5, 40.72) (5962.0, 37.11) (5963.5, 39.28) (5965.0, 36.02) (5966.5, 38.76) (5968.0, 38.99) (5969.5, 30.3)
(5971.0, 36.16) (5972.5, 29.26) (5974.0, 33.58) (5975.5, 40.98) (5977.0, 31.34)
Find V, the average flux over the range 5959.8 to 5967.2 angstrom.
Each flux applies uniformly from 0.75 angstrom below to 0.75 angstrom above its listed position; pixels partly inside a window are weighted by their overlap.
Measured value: 38.4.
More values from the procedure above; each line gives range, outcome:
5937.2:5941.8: 32.9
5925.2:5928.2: 38.3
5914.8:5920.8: 33.9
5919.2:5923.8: 28.6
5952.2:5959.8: 33.6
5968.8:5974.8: 32.4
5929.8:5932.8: 35.5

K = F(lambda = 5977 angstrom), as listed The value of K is 31.34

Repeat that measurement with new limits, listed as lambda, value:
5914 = 33.66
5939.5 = 33.66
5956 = 37.79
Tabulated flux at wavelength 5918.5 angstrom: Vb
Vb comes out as 34.87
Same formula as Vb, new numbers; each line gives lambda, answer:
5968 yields 38.99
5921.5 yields 26.78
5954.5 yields 35.25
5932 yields 36.03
